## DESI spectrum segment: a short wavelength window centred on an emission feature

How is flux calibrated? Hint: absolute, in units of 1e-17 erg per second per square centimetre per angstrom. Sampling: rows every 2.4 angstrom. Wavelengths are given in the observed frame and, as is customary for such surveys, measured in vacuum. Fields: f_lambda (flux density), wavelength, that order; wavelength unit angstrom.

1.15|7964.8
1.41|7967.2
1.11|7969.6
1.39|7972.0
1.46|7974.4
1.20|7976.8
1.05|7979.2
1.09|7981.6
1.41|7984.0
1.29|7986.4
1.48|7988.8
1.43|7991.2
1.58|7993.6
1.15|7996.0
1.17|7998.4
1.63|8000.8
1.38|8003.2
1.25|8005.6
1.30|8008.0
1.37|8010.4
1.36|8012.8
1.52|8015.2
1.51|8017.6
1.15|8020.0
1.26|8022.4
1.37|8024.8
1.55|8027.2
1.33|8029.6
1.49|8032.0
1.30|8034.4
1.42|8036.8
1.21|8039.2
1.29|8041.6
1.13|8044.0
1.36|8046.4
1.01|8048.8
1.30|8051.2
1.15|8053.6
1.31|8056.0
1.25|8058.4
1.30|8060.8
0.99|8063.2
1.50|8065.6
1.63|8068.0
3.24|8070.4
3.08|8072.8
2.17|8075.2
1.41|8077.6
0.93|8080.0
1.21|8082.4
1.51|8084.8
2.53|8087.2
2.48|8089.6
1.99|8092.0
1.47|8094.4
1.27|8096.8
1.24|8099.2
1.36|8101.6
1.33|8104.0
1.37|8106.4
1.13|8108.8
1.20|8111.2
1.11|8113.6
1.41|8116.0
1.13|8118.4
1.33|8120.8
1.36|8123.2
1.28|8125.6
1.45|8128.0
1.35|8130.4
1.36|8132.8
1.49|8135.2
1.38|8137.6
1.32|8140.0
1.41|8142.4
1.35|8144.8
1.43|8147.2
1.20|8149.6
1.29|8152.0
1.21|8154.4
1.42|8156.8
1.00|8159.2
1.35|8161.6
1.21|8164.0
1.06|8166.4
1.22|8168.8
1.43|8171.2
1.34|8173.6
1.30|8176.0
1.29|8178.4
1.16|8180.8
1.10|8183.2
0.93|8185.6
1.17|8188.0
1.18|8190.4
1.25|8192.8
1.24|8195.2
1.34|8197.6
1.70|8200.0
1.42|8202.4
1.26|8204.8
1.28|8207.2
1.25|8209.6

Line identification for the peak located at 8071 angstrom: [S II] 6716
